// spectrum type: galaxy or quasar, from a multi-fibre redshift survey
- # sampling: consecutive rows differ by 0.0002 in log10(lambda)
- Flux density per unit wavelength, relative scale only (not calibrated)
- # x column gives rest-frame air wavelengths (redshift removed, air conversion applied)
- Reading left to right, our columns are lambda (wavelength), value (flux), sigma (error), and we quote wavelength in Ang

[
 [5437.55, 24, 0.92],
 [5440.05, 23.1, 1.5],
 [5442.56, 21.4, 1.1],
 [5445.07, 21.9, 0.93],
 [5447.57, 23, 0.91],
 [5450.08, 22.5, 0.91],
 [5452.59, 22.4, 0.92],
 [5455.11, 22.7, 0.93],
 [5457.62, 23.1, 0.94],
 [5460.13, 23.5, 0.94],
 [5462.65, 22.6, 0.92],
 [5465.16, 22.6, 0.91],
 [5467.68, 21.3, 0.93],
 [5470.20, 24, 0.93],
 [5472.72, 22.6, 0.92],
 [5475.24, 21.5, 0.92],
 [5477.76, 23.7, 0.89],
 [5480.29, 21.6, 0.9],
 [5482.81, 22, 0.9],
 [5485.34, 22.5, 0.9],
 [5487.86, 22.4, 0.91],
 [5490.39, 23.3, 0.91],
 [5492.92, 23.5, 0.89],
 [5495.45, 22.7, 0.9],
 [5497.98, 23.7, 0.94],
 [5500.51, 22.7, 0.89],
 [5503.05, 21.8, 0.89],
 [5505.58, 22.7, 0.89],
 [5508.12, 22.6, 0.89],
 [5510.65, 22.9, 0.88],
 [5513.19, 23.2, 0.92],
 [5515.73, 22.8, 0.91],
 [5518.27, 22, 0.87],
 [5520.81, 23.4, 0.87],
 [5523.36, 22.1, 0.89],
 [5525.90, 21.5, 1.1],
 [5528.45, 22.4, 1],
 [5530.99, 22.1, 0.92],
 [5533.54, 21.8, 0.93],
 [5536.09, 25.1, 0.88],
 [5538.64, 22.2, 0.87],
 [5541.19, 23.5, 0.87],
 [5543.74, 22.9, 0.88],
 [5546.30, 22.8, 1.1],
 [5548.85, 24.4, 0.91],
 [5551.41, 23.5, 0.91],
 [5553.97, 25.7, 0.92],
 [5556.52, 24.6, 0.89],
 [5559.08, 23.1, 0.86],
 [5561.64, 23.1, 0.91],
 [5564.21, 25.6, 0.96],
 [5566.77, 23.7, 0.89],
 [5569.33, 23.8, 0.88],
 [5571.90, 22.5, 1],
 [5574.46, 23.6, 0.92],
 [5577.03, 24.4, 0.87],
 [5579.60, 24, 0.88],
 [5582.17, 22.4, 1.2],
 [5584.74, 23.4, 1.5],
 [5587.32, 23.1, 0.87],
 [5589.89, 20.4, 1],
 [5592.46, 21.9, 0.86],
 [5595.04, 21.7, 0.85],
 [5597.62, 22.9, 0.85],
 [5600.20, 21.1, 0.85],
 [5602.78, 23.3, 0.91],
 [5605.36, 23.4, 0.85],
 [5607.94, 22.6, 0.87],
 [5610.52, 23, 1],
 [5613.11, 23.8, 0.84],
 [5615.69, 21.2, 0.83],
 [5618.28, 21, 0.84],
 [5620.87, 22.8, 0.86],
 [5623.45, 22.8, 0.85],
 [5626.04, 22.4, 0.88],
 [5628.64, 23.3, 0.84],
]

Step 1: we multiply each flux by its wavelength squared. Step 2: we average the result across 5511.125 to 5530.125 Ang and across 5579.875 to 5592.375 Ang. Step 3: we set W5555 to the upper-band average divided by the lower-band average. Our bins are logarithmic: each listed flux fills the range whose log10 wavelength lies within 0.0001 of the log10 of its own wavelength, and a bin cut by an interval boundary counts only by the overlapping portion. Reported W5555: 1.0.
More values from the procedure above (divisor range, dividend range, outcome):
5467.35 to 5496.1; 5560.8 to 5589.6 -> 1.07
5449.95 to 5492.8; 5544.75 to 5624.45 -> 1.06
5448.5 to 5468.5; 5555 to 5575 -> 1.09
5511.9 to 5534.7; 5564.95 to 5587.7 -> 1.07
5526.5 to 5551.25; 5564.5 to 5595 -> 1.02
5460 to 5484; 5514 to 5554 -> 1.04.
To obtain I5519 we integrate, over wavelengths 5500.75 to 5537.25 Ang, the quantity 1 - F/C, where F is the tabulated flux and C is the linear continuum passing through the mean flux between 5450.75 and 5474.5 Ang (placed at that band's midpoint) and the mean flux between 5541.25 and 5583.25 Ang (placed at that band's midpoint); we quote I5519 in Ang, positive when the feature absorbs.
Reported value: 1.1 Ang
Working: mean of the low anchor 22.7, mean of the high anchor 23.8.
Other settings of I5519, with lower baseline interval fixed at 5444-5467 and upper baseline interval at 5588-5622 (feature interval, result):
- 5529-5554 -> -0.92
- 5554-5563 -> -0.61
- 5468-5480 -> -0.05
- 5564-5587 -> -1.30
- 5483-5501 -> -0.28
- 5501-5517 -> -0.10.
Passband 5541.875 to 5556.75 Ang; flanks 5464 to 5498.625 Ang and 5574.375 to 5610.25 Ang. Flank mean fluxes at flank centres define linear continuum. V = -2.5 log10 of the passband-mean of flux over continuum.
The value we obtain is -0.06 mag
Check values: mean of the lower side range 22.7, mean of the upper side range 22.7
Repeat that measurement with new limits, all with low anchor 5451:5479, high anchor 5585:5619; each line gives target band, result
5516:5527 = 0.01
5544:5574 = -0.07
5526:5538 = -0.01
